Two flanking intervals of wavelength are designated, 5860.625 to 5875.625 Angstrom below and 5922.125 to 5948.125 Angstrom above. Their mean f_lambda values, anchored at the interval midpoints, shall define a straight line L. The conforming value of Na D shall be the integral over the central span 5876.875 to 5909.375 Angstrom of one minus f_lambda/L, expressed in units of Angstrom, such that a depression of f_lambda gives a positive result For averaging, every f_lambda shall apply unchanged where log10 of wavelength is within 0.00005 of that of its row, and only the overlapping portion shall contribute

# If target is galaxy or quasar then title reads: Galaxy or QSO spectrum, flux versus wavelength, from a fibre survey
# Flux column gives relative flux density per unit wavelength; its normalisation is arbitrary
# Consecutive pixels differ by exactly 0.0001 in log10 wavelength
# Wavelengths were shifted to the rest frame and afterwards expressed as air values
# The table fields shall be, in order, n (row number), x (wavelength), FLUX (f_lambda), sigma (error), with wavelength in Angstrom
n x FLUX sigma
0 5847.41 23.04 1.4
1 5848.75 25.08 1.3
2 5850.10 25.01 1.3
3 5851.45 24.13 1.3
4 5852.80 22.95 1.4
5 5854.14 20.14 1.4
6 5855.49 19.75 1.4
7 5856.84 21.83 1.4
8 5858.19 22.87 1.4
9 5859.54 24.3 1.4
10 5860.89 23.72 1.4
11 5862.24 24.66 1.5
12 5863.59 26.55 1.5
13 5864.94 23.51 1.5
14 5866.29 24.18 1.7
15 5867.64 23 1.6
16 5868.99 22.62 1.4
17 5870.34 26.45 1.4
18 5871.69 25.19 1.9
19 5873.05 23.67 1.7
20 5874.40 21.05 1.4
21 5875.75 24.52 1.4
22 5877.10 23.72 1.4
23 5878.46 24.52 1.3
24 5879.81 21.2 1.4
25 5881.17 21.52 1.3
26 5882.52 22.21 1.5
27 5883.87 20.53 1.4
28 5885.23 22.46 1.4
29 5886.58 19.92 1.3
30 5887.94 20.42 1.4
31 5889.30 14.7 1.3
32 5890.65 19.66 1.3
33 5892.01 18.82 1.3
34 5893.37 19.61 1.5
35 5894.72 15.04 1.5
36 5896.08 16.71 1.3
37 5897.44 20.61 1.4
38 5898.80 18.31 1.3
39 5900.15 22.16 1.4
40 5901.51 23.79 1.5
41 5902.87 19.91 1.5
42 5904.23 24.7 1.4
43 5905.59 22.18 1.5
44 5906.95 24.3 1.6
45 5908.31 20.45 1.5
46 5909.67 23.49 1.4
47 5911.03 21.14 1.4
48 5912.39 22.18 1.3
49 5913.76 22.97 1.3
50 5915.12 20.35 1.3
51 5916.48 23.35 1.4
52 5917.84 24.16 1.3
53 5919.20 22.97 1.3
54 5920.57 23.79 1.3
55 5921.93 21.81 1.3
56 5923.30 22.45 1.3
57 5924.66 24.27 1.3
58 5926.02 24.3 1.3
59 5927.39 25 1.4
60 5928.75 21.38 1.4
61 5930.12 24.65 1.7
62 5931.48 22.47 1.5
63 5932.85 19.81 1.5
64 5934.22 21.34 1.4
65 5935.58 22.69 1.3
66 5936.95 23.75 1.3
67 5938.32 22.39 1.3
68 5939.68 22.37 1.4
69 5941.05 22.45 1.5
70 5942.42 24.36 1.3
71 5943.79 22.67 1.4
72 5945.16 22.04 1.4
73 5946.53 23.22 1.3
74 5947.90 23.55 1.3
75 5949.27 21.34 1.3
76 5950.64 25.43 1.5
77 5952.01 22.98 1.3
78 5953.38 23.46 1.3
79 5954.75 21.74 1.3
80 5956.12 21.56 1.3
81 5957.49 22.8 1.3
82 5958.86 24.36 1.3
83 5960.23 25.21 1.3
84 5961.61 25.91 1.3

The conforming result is 4.0 Angstrom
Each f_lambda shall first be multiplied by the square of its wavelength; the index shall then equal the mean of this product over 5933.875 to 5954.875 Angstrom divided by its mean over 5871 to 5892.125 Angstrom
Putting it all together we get 1.1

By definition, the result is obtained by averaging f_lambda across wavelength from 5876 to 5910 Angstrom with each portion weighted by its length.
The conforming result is 20.9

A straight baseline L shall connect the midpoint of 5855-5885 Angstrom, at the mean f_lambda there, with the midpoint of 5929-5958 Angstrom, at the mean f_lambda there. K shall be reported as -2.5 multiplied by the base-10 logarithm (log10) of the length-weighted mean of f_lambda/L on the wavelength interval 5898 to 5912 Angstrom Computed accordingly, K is 0.05 mag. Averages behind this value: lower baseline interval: 23.3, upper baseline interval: 22.7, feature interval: 22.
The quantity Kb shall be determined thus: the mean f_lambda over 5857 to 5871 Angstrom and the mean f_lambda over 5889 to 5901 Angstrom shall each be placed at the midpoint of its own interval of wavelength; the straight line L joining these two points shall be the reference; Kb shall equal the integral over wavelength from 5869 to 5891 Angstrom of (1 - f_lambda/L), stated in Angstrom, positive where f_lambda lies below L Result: -0.7 Angstrom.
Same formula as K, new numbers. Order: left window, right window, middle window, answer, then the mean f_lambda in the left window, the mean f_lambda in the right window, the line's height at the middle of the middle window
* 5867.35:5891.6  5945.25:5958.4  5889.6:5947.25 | 0.03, 22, 22.9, 22.5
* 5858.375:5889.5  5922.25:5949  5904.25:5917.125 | 0.02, 22.9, 22.9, 22.9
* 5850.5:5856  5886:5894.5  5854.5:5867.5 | -0.10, 22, 18.6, 21.3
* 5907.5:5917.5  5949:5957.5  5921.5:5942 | -0.02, 22.1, 22.8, 22.4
